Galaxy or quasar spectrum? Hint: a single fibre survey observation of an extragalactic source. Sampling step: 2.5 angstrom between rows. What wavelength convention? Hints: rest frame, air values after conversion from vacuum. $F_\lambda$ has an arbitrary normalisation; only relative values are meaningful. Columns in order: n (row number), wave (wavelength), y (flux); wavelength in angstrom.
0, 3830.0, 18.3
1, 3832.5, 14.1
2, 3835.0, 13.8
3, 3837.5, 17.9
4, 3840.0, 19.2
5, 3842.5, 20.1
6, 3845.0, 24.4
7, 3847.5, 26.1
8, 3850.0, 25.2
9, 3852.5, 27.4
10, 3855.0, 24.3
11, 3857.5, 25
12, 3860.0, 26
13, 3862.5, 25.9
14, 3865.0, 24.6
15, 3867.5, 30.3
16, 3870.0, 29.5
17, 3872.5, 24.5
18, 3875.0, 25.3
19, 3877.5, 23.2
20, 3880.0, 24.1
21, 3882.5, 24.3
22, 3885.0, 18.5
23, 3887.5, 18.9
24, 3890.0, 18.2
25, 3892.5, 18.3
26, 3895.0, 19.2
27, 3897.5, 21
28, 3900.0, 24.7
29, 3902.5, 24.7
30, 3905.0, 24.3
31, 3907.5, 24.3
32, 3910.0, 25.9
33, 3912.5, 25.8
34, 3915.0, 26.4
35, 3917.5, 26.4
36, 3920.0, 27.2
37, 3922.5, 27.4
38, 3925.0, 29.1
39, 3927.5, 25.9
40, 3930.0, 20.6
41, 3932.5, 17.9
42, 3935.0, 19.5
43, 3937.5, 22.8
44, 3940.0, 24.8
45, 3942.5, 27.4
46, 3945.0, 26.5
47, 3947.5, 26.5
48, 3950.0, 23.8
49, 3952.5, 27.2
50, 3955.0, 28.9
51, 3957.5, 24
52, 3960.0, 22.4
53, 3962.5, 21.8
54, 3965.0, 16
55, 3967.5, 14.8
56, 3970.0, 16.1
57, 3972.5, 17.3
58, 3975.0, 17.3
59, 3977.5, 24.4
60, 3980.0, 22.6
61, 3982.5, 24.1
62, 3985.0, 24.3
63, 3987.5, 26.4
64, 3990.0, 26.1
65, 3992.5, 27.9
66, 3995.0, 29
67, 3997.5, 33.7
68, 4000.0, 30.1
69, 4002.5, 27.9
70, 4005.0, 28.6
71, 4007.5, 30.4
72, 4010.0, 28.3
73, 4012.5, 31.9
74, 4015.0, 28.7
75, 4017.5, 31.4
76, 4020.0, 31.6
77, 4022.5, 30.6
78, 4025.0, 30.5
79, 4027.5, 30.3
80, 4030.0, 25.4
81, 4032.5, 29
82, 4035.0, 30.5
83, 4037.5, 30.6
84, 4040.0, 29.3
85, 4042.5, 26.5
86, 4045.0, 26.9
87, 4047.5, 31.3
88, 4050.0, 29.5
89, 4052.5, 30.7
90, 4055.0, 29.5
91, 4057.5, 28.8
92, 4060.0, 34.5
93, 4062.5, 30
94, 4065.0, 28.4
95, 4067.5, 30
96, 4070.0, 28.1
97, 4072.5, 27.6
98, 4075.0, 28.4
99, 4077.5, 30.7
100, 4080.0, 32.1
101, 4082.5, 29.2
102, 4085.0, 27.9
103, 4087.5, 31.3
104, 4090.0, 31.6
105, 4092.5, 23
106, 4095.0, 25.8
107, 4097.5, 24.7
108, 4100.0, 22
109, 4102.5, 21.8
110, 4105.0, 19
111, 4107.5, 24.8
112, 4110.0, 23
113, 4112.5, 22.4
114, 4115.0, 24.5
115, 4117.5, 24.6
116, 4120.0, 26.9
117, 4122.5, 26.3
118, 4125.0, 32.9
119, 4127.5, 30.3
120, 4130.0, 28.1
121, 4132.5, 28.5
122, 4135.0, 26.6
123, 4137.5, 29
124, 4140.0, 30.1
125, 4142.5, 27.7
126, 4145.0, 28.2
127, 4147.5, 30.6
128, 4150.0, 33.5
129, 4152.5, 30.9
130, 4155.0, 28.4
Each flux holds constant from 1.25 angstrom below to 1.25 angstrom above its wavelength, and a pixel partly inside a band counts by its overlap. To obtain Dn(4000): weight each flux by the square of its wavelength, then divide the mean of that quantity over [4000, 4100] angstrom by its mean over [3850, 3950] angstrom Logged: 1.30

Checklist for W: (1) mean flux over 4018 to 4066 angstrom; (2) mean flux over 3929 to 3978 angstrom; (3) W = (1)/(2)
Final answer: 1.4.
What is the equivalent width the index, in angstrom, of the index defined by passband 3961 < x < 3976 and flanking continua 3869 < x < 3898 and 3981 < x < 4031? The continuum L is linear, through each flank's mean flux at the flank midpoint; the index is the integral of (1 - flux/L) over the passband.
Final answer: 5.3 angstrom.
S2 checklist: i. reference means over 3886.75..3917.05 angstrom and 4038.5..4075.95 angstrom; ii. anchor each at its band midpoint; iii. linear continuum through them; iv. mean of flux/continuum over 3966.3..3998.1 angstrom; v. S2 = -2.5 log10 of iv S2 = 0.13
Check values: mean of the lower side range 22.8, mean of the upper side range 29.3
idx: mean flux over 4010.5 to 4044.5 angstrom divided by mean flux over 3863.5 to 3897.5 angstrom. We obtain 1.3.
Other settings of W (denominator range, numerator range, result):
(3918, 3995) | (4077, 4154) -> 1.16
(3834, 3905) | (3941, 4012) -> 1.08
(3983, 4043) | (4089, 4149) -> 0.91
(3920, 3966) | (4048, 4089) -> 1.23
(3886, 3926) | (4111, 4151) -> 1.18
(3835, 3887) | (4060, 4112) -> 1.13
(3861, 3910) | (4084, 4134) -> 1.11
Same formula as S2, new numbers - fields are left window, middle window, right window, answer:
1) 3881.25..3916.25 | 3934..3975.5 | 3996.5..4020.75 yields 0.179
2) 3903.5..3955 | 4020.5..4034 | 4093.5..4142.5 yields -0.152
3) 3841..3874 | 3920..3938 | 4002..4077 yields 0.151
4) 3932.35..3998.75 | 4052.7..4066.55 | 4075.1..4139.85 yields -0.178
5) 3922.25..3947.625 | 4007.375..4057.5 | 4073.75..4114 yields -0.168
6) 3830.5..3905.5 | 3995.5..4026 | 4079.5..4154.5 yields -0.196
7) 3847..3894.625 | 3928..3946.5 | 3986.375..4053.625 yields 0.154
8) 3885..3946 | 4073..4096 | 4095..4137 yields -0.150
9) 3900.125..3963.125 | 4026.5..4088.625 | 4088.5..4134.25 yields -0.161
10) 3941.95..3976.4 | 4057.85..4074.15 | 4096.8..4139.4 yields -0.209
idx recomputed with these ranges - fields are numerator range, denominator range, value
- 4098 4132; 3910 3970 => 1.05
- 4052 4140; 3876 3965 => 1.16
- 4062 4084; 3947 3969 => 1.30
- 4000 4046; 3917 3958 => 1.17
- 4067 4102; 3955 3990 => 1.30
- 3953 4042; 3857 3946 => 1.09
